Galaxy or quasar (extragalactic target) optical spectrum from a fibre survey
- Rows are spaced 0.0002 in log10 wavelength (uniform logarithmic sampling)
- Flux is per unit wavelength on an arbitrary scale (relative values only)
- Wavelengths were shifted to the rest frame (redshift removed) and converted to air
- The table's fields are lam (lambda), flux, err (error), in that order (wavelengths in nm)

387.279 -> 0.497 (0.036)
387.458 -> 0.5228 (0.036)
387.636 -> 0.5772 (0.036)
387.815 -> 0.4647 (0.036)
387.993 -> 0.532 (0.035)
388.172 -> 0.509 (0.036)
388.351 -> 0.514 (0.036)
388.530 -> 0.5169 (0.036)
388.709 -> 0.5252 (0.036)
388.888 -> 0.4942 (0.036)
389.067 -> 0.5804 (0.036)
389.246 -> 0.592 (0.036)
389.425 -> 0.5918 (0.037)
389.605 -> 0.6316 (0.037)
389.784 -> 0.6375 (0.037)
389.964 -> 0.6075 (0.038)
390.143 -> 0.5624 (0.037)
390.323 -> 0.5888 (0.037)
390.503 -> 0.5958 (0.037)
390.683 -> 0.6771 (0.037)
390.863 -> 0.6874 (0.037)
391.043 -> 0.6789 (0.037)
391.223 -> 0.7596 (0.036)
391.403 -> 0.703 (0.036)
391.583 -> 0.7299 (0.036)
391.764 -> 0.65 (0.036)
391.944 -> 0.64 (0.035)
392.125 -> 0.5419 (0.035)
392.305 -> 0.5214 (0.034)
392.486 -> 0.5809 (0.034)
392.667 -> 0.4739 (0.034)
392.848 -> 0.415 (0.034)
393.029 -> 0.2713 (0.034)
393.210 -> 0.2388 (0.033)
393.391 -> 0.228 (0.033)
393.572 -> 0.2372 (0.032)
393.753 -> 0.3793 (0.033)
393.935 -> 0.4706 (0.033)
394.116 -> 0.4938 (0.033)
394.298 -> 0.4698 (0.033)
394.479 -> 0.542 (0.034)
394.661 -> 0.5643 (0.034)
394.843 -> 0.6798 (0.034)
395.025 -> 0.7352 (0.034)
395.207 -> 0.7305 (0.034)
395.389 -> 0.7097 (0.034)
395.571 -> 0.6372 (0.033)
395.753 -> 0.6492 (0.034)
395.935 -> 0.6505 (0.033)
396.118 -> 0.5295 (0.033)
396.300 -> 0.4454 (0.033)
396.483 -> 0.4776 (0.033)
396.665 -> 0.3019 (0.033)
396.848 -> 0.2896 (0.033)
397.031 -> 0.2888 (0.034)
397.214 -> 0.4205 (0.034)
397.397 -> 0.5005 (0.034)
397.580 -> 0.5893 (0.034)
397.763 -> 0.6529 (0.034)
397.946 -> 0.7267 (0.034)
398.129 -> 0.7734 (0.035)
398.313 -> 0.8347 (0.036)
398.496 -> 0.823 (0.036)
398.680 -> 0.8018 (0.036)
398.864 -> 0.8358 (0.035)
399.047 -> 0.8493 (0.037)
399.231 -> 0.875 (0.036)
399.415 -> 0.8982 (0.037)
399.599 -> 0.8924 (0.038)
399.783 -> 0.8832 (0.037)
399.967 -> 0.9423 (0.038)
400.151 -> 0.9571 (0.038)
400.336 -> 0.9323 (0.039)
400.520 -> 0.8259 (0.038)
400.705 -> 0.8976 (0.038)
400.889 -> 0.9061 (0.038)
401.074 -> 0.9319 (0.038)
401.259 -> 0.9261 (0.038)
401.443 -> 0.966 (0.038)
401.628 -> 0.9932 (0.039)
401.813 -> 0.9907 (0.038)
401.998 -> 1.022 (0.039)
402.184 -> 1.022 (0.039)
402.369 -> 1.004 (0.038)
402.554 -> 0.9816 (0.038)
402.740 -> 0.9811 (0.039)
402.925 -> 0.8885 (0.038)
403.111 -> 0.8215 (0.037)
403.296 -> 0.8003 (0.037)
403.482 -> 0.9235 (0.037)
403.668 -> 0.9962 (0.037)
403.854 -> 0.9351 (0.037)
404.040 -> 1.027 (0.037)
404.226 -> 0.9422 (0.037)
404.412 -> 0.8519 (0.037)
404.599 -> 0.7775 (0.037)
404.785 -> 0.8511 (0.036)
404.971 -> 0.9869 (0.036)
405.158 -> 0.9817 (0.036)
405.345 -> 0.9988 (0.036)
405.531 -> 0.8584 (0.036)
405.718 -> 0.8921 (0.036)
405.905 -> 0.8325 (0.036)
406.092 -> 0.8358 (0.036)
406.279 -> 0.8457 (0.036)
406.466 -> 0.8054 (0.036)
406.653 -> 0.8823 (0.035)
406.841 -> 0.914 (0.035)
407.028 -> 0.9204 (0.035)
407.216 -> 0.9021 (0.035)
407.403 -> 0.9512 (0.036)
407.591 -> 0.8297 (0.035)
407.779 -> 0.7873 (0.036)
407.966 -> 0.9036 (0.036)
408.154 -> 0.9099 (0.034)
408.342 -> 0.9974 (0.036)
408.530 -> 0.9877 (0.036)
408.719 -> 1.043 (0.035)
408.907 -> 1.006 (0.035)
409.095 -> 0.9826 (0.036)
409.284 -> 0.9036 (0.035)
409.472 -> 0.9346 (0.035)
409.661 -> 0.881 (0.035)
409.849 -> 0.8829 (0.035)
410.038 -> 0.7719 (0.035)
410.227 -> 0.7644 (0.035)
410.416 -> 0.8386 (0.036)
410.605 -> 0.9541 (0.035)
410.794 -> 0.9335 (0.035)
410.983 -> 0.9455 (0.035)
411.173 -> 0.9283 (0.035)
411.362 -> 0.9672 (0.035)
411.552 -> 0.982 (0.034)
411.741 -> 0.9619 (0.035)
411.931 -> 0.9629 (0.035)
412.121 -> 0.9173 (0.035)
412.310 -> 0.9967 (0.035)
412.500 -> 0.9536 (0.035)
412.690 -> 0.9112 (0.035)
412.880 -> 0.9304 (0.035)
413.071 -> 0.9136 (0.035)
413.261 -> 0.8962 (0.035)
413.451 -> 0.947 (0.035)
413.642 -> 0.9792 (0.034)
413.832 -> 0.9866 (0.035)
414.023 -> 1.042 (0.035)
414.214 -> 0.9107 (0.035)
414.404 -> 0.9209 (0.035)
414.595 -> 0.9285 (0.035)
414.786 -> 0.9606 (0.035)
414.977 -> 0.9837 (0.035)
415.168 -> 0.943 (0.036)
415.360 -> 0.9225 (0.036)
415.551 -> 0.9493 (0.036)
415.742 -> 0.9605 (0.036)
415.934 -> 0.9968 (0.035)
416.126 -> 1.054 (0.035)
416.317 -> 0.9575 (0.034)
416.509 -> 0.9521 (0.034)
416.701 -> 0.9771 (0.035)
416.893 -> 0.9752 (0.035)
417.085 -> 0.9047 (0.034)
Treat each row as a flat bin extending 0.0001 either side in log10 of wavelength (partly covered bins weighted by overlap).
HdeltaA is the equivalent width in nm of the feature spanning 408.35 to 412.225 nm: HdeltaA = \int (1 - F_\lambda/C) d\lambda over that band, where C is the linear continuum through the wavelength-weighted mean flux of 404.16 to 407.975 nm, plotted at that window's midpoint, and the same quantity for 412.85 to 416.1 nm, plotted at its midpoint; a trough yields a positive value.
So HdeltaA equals -0.047 nm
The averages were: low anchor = 0.883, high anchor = 0.954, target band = 0.929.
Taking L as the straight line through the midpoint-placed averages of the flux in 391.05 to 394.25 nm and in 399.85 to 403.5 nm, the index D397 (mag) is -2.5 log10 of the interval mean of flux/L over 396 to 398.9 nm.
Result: 0.27 mag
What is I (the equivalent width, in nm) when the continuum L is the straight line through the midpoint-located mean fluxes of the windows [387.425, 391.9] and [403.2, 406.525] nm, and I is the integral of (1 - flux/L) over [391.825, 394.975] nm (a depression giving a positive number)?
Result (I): 0.99 nm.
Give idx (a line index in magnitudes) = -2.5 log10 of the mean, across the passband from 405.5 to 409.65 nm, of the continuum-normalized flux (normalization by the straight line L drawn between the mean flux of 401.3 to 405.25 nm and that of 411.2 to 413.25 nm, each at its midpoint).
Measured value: 0.04 mag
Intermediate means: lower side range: 0.94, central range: 0.906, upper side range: 0.947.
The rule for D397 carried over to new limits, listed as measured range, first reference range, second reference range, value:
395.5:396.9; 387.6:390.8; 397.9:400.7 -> 0.462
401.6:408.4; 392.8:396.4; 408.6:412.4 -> -0.176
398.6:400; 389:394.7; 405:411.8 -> -0.225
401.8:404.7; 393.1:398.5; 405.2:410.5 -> -0.231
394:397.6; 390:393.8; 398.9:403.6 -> 0.277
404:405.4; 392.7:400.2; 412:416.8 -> -0.204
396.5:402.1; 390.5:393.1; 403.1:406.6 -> -0.008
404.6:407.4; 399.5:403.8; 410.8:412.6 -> 0.062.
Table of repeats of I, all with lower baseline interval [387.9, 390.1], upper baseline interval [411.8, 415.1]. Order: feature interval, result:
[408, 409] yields -0.129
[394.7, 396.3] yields 0.035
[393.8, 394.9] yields 0.205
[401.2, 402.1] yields -0.260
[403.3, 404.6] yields -0.204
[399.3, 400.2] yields -0.221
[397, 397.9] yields 0.233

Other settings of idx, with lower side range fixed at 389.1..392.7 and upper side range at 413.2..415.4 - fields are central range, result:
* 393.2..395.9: 0.270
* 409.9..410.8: 0.065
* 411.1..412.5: -0.048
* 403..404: -0.128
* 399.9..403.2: -0.216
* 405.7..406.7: -0.007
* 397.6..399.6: -0.099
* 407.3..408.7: -0.063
